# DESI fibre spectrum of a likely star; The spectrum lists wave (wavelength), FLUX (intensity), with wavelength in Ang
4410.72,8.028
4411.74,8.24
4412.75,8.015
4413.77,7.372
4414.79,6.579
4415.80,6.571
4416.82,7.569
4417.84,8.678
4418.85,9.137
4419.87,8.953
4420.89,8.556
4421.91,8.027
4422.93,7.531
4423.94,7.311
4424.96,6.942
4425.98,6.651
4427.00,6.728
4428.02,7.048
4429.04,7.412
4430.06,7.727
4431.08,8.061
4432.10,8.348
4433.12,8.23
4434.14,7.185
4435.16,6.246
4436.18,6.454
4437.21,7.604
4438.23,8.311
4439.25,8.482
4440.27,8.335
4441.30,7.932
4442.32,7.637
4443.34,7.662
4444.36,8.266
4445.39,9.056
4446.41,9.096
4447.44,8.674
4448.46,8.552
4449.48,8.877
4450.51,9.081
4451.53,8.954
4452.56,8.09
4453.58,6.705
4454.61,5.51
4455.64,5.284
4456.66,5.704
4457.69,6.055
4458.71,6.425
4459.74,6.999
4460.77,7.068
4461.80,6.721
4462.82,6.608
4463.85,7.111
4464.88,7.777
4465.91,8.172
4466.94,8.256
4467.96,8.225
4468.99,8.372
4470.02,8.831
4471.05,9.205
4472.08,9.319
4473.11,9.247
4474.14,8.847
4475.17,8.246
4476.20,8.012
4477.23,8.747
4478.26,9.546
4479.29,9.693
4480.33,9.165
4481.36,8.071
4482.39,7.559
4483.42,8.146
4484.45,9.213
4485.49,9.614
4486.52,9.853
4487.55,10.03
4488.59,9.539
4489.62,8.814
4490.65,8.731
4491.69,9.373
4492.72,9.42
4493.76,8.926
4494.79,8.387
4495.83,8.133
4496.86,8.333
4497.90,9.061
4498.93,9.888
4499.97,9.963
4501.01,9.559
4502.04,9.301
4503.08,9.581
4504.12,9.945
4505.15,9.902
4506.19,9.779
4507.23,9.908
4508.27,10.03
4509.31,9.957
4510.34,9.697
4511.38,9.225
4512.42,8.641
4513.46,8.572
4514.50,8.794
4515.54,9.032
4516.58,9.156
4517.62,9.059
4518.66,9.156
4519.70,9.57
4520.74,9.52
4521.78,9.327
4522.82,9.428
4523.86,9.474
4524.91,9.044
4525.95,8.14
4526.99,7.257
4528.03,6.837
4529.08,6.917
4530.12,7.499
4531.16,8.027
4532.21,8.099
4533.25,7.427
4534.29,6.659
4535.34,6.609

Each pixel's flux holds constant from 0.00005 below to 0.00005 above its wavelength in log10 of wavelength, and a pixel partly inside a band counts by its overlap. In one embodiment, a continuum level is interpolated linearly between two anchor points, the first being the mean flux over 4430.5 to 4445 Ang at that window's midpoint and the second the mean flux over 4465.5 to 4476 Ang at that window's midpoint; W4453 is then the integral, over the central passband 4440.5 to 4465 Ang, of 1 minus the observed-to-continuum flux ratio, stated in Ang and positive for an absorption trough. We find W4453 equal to 2.0 Ang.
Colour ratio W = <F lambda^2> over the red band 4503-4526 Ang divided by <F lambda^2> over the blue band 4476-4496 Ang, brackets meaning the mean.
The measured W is 1.1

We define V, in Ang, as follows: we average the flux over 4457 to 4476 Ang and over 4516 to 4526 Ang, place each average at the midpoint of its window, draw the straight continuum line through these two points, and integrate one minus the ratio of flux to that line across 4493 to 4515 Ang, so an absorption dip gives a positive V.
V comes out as -1.3 Ang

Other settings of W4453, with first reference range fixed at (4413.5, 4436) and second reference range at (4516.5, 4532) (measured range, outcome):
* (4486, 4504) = -2.2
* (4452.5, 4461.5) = 1.8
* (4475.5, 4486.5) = -1.0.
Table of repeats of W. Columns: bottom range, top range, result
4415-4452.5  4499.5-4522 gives 1.23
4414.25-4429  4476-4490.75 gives 1.22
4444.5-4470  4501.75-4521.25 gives 1.27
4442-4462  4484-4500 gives 1.24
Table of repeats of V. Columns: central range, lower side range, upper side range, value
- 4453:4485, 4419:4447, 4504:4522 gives 2.60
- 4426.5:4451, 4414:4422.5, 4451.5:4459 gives -2.97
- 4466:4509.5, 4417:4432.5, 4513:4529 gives -3.40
